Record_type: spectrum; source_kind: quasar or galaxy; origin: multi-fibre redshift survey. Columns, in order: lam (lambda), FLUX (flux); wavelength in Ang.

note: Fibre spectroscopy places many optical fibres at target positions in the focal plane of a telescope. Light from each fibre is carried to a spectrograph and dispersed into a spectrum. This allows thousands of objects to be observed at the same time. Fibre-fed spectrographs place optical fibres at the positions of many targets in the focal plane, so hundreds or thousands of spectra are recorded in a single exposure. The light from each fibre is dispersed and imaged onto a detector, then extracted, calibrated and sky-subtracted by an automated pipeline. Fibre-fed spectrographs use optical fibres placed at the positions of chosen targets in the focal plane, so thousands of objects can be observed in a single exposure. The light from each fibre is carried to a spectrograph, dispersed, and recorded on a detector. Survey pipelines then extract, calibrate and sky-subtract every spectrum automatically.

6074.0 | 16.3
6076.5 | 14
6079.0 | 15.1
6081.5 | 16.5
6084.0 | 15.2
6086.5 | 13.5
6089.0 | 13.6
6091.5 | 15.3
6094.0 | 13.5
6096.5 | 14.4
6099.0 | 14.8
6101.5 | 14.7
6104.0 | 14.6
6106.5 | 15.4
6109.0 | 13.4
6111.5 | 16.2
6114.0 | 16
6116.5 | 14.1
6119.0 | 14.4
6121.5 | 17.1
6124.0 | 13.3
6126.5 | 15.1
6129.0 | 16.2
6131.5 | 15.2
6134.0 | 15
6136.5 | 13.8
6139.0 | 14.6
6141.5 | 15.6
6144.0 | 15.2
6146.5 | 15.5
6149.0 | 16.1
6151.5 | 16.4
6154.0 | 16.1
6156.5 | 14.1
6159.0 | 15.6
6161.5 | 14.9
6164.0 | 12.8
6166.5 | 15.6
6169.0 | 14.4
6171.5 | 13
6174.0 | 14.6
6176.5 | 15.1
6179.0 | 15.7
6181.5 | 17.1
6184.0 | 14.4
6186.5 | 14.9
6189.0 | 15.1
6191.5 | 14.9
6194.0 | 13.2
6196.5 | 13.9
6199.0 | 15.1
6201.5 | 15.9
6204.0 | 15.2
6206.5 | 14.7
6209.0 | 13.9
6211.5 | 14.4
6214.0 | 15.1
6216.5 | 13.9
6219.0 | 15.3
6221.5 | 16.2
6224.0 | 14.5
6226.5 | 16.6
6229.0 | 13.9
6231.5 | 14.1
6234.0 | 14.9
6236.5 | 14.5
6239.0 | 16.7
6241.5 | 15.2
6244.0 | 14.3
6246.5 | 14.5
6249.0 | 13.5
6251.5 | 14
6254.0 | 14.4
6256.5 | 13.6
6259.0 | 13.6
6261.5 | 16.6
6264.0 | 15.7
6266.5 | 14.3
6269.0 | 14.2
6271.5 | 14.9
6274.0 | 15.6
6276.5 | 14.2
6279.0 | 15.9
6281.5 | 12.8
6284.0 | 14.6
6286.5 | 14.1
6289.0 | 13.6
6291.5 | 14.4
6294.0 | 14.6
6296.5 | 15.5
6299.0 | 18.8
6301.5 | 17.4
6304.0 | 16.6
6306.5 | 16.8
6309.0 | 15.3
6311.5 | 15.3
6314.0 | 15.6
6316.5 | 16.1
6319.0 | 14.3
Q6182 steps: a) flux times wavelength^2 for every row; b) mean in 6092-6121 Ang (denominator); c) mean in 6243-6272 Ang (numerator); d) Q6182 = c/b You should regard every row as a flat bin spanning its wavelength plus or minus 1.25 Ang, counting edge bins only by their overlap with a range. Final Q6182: 1.0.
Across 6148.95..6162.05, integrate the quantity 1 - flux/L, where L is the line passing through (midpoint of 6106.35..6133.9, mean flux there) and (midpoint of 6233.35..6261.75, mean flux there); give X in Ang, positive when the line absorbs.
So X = -0.5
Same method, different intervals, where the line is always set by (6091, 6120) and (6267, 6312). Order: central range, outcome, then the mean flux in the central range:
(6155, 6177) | 0.6 Ang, 14.5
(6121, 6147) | -0.5 Ang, 15.1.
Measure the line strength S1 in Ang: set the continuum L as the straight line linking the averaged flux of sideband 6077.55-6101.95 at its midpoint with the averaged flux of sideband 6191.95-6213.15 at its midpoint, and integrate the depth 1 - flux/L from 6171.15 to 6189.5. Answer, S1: -0.6 Ang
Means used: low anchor 14.7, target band 15.1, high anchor 14.6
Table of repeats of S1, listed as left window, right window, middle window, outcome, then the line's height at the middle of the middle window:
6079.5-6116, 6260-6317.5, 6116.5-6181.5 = -0.47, 14.9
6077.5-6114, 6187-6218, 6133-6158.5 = -0.96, 14.7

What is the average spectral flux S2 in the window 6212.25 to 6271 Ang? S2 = 14.8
